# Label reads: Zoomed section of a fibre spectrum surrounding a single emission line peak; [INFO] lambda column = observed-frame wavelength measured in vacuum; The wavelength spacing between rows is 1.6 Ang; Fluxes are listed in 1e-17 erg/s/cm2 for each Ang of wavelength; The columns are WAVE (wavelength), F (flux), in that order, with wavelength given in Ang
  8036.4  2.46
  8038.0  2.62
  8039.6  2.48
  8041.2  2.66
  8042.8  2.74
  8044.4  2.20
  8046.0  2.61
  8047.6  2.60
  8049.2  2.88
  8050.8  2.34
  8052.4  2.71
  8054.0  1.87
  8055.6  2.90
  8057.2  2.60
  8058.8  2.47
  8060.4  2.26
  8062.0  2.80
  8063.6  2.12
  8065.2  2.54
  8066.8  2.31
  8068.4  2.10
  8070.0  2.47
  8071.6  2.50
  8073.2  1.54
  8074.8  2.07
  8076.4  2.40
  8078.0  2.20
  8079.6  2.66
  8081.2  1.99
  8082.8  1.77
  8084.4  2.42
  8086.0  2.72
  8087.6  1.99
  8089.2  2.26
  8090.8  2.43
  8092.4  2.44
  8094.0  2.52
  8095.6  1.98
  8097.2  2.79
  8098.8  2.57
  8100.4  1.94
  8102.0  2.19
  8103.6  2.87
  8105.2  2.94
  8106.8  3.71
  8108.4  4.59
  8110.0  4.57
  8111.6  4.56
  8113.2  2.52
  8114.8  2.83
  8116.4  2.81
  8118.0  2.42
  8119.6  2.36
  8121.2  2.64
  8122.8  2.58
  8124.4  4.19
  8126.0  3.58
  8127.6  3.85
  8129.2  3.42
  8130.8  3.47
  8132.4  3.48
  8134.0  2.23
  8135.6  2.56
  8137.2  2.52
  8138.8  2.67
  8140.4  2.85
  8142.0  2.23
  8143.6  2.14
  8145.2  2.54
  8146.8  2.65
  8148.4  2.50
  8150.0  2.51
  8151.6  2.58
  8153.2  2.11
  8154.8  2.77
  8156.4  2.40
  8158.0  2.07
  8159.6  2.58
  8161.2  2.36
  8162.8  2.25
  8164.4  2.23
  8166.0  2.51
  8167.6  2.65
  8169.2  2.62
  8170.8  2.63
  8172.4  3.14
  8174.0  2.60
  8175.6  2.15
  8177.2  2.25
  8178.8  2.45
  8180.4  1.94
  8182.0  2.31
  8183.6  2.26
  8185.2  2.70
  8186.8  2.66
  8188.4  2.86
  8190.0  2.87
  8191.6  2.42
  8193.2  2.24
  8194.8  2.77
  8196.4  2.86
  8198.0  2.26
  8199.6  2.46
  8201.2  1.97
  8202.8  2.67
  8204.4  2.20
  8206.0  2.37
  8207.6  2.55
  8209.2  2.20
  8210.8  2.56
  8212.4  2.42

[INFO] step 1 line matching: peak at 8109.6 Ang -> [S II]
